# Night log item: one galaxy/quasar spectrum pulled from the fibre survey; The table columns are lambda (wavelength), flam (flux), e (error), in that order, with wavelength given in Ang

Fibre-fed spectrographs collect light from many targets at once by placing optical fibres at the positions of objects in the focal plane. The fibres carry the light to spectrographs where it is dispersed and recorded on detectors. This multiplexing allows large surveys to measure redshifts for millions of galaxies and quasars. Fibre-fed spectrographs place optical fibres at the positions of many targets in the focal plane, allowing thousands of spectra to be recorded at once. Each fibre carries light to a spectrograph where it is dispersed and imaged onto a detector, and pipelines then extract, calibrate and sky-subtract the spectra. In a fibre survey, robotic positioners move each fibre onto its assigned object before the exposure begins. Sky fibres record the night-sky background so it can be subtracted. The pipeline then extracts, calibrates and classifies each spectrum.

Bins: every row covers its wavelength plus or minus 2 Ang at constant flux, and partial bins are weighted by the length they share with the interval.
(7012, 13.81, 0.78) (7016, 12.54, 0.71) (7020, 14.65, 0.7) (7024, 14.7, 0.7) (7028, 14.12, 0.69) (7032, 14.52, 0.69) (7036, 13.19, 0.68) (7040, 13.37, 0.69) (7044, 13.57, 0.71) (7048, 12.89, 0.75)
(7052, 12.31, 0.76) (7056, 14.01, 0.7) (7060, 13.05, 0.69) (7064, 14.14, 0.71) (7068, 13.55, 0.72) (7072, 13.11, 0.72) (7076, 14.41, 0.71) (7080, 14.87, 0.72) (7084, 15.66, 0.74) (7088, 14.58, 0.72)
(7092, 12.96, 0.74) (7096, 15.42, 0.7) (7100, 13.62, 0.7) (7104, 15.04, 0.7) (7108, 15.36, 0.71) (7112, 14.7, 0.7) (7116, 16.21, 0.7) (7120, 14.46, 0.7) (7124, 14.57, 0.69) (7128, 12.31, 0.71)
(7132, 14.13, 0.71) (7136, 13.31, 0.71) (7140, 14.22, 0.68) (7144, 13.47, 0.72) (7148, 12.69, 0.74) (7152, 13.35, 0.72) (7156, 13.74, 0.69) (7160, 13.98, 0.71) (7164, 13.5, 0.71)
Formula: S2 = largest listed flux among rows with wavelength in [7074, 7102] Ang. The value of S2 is 15.66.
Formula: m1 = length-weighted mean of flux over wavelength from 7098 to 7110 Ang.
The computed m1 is 14.7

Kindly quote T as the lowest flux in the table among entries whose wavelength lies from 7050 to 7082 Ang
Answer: 12.31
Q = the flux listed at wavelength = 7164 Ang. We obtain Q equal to 13.5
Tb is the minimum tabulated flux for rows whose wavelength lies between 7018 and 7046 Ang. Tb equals 13.19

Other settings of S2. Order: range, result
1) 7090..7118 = 16.21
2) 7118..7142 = 14.57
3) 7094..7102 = 15.42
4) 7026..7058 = 14.52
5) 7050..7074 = 14.14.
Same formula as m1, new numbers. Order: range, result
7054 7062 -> 13.5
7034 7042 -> 13.3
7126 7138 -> 13.2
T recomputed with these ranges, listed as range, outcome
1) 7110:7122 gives 14.46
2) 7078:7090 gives 14.58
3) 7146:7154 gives 12.69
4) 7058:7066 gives 13.05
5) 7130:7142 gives 13.31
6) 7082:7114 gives 12.96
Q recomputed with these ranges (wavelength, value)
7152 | 13.35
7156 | 13.74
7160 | 13.98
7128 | 12.31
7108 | 15.36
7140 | 14.22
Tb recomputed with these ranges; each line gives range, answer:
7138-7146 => 13.47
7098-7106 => 13.62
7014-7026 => 12.54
